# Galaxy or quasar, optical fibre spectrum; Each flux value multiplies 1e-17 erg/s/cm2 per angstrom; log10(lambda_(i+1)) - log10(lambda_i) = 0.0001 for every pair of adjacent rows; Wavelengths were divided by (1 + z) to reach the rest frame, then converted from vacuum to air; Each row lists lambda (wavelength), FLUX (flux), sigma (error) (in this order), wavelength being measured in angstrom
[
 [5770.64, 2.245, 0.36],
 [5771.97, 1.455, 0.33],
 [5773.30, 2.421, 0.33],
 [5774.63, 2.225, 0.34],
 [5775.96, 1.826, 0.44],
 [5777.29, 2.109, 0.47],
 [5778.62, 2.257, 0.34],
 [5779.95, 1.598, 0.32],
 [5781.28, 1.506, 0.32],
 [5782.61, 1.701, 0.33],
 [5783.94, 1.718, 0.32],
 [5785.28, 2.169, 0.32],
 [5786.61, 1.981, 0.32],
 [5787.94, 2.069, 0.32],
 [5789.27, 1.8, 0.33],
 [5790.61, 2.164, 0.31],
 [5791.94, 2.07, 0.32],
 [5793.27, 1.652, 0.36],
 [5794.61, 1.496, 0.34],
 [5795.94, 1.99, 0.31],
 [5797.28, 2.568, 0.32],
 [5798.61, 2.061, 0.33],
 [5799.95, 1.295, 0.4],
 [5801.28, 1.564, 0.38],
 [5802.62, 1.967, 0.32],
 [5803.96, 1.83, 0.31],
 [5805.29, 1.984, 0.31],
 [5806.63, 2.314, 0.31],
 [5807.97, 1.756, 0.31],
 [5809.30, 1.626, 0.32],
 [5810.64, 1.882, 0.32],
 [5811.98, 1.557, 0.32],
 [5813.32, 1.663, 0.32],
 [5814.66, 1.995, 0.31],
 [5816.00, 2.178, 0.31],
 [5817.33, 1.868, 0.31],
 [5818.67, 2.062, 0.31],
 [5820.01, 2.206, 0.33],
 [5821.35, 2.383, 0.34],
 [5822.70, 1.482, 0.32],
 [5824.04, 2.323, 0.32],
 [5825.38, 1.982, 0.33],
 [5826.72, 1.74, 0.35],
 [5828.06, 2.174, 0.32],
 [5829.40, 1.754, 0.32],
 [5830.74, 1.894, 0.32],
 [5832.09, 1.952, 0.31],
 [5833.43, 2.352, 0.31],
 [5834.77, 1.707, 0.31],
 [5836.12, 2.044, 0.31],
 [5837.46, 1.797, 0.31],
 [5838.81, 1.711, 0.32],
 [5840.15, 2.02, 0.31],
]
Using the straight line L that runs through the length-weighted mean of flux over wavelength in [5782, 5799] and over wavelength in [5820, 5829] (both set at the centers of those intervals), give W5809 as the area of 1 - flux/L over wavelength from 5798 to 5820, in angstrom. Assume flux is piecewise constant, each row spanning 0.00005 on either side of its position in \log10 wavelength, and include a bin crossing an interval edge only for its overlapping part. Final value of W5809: 1.4 angstrom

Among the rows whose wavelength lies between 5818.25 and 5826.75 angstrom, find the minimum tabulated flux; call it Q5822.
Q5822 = 1.482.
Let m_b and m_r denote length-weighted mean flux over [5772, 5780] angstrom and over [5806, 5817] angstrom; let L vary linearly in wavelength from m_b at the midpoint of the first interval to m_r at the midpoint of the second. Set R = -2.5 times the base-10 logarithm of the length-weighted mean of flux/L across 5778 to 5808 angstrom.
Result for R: 0.04 mag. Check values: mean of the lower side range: 2.06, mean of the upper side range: 1.87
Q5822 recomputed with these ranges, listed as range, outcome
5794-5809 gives 1.295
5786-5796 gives 1.496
